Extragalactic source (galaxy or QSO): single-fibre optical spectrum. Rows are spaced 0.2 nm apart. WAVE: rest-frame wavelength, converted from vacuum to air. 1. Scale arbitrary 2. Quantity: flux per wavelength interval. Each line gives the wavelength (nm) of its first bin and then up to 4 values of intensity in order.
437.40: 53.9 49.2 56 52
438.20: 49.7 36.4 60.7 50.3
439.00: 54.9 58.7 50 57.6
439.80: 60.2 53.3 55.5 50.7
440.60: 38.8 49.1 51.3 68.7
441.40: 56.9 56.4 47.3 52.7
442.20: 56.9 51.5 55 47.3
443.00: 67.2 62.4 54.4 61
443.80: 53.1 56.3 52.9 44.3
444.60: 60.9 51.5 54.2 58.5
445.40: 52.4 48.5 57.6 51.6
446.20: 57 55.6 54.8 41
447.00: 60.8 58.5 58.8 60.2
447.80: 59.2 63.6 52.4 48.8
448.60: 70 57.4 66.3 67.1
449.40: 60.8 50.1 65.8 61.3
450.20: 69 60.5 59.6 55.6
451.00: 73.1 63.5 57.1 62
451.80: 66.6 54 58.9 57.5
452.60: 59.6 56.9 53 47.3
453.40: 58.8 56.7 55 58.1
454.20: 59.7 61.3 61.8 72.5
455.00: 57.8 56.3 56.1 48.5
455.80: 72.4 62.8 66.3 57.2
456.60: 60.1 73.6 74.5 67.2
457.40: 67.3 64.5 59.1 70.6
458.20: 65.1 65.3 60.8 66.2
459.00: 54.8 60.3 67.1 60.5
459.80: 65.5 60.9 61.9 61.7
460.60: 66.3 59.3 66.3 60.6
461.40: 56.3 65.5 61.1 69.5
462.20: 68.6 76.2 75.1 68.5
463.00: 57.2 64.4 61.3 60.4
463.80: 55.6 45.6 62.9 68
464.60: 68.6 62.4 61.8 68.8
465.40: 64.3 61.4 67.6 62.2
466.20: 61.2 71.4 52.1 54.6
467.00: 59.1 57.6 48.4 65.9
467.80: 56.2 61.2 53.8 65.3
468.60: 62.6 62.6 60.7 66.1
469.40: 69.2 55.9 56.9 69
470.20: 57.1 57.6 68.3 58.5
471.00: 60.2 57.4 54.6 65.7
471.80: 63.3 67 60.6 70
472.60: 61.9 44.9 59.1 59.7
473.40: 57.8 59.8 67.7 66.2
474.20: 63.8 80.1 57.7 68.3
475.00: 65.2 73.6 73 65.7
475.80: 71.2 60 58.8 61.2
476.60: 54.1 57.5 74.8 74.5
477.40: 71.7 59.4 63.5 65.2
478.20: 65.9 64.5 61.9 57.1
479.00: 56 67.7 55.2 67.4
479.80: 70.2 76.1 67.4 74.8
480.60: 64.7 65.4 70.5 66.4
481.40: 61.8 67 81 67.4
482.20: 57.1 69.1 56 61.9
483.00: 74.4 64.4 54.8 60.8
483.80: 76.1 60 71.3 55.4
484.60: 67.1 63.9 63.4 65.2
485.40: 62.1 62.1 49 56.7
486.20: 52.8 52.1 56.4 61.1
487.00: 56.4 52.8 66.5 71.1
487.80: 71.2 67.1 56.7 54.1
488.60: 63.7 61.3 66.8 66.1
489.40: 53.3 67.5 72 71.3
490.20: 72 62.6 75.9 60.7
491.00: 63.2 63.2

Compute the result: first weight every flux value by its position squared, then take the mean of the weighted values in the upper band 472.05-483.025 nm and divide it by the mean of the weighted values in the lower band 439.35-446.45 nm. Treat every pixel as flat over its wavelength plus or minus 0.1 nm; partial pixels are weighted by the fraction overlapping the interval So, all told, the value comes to 1.4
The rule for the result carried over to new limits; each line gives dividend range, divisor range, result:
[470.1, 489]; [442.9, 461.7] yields 1.19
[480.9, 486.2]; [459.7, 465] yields 1.10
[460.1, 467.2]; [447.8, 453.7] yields 1.12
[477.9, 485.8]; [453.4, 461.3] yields 1.15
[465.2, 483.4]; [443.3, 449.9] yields 1.27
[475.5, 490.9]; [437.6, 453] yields 1.34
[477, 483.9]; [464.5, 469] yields 1.14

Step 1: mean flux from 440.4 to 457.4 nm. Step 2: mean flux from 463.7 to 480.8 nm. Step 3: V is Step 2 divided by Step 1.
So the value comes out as 1.08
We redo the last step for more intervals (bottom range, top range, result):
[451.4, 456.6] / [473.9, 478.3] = 1.12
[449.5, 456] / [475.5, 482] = 1.10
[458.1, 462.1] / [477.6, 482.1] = 1.05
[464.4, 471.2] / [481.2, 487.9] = 1.02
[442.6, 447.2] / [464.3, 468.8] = 1.12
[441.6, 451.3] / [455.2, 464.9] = 1.11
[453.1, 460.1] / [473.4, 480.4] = 1.05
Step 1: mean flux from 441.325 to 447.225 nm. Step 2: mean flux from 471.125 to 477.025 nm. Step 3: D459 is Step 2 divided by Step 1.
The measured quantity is 1.2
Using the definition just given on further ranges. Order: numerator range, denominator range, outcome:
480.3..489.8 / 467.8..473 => 1.04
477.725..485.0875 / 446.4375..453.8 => 1.11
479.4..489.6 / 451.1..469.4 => 1.03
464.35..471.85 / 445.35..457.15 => 1.03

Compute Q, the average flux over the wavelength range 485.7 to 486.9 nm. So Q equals 54.7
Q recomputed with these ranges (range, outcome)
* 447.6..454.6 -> 59.6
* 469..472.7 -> 62.1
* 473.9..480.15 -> 65.4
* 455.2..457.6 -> 63.9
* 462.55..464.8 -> 62.2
